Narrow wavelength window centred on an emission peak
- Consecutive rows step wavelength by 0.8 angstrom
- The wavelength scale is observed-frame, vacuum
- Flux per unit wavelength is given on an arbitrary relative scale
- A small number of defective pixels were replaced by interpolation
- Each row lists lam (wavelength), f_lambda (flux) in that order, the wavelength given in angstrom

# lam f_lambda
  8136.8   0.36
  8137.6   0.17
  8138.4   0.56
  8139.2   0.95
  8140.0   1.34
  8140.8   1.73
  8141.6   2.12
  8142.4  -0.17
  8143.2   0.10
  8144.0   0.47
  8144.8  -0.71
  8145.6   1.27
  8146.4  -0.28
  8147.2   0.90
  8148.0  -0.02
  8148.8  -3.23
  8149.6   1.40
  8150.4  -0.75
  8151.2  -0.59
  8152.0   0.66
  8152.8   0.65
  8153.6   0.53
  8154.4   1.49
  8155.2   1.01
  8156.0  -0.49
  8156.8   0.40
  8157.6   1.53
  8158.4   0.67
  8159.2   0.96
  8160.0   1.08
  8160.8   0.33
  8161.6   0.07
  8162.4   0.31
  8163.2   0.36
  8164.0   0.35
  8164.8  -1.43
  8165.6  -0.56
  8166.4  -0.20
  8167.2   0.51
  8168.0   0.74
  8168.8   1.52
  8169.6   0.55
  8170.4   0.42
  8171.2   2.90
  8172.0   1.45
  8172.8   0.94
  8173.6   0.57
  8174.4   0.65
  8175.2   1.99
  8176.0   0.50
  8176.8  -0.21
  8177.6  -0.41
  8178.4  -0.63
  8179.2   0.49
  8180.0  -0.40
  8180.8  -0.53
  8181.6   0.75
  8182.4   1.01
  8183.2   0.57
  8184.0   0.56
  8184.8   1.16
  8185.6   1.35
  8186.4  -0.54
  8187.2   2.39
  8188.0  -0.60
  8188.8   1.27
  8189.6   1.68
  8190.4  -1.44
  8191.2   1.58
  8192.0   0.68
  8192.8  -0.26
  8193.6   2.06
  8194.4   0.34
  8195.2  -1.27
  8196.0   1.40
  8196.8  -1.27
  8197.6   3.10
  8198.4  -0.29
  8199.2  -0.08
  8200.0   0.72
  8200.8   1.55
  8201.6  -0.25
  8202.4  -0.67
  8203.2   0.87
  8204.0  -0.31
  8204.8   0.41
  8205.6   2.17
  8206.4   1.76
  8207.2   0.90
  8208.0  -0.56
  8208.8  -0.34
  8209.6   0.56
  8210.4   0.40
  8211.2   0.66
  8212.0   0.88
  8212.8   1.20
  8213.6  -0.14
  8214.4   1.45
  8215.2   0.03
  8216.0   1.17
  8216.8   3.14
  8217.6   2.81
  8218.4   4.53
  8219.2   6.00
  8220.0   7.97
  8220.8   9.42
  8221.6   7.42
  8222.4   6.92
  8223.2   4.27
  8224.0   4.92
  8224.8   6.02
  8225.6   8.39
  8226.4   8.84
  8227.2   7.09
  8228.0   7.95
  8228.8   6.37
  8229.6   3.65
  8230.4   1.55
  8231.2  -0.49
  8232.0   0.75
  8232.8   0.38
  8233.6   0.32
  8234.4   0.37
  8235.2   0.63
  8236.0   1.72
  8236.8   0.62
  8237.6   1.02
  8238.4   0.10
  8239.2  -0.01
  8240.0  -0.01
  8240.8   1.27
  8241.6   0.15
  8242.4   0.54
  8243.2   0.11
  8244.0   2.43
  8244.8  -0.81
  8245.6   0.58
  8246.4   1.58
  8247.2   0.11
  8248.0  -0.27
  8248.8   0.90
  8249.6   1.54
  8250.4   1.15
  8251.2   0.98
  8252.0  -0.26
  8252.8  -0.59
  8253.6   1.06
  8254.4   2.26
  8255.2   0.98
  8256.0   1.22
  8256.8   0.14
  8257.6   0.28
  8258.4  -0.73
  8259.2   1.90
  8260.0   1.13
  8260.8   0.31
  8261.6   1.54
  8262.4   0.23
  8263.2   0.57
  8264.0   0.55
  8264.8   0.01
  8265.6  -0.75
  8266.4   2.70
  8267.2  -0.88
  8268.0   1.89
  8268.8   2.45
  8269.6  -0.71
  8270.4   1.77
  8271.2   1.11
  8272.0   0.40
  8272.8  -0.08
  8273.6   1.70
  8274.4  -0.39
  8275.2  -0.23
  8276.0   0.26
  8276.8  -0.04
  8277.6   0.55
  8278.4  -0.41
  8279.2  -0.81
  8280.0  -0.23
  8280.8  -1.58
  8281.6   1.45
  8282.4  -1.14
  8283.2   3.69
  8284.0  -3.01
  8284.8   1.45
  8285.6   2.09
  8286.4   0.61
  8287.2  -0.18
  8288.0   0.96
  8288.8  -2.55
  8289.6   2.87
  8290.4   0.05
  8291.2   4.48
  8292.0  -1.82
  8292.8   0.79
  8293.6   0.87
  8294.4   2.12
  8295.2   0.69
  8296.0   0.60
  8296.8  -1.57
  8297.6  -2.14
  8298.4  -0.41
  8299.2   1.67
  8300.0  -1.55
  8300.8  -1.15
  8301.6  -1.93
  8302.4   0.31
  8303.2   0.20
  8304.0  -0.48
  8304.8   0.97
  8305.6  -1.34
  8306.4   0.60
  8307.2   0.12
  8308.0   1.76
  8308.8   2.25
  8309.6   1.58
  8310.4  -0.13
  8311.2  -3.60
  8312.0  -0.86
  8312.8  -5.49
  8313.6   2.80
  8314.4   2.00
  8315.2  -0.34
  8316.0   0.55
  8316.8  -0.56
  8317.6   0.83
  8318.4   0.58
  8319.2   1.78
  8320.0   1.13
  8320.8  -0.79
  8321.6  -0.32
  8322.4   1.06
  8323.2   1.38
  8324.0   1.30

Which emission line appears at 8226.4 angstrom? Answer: [O II] 3727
